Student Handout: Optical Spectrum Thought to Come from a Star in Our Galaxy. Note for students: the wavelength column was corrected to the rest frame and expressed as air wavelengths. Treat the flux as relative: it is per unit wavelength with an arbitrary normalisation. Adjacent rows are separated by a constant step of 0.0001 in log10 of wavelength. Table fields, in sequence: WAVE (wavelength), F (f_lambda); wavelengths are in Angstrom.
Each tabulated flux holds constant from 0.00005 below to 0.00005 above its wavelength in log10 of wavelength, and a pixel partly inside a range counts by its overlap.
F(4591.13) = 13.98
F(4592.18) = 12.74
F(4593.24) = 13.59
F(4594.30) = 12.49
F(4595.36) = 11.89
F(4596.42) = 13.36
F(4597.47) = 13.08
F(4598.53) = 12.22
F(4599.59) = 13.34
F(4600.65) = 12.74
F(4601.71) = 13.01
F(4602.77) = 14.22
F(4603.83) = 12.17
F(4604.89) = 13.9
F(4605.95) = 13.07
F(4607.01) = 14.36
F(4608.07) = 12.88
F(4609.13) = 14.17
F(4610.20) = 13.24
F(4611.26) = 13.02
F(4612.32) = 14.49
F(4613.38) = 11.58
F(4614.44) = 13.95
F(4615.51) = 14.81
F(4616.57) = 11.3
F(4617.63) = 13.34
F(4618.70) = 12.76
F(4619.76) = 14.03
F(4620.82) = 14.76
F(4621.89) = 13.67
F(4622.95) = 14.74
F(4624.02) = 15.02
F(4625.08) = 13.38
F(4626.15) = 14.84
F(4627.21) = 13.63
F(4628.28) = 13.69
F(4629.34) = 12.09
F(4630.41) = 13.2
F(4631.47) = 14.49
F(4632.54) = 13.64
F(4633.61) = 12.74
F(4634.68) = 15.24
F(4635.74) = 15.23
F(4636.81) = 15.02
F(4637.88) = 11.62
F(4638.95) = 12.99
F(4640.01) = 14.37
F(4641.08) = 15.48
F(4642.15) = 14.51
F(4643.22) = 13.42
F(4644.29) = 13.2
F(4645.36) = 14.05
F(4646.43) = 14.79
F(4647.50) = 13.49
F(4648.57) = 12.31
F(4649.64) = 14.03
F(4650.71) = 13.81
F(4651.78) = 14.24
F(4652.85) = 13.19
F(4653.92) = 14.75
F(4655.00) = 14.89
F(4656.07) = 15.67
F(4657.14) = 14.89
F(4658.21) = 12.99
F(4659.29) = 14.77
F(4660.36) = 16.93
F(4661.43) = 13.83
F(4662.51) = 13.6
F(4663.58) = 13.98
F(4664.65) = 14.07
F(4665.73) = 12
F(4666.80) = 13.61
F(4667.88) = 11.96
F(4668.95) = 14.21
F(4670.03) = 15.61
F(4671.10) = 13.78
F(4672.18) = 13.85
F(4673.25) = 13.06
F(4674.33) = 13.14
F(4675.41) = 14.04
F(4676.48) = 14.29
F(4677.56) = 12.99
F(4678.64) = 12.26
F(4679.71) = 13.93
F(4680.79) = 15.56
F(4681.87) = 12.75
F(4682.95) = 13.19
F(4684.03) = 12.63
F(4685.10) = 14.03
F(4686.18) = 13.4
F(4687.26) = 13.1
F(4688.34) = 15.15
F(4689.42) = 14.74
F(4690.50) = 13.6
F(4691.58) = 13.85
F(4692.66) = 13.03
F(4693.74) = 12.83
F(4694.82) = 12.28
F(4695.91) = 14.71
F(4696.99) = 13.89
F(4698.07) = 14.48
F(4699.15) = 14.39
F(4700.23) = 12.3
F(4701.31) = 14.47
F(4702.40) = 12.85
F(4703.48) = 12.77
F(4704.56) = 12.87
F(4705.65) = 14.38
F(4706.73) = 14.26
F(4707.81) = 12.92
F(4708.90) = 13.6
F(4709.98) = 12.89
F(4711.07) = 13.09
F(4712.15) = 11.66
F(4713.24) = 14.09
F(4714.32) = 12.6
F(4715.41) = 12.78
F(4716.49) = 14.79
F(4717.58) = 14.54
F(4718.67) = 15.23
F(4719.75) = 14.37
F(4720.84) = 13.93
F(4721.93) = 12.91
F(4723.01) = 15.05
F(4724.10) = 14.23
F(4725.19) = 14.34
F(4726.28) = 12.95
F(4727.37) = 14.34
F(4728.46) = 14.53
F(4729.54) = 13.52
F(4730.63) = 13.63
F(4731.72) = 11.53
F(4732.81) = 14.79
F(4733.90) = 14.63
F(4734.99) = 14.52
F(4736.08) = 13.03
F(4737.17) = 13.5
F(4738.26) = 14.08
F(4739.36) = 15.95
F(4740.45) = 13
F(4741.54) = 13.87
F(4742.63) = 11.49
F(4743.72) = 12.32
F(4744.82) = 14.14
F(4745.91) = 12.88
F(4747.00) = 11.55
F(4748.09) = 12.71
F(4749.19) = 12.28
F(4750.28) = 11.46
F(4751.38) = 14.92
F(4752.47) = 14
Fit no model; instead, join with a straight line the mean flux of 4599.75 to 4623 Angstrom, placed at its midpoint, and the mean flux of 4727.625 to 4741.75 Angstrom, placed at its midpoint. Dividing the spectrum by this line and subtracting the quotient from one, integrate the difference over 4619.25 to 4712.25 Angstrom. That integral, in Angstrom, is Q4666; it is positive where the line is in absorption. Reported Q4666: -1.1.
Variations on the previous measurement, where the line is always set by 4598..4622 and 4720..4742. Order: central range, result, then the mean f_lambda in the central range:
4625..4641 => -0.4 Angstrom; 13.8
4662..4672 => 0.0 Angstrom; 13.7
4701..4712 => 0.4 Angstrom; 13.3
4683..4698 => 0.1 Angstrom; 13.6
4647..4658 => -0.4 Angstrom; 14.1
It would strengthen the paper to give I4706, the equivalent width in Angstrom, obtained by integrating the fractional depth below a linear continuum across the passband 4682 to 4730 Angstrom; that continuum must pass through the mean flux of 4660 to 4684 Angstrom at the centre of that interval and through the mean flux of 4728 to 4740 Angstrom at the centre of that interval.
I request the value 0.6 Angstrom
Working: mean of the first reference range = 13.7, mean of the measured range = 13.7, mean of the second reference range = 14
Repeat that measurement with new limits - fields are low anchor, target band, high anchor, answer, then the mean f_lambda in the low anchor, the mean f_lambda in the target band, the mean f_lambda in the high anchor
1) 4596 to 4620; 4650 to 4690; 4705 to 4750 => -1.49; 13.3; 13.9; 13.6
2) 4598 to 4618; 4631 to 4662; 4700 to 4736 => -1.74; 13.3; 14.2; 13.7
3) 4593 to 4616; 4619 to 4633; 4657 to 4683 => -0.51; 13.2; 13.9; 13.8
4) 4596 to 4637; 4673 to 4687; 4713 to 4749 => 0.16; 13.6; 13.5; 13.7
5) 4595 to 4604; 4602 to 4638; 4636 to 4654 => -0.88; 12.9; 13.7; 13.8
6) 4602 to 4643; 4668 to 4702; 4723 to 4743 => 0.20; 13.7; 13.7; 13.8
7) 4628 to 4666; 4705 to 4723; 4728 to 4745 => 0.09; 14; 13.7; 13.6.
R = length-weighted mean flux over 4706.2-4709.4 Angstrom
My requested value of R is 13.6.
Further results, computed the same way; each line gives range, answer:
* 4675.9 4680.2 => 13.4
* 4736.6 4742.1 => 14.1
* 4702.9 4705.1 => 12.9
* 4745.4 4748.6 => 12.4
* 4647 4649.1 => 12.9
